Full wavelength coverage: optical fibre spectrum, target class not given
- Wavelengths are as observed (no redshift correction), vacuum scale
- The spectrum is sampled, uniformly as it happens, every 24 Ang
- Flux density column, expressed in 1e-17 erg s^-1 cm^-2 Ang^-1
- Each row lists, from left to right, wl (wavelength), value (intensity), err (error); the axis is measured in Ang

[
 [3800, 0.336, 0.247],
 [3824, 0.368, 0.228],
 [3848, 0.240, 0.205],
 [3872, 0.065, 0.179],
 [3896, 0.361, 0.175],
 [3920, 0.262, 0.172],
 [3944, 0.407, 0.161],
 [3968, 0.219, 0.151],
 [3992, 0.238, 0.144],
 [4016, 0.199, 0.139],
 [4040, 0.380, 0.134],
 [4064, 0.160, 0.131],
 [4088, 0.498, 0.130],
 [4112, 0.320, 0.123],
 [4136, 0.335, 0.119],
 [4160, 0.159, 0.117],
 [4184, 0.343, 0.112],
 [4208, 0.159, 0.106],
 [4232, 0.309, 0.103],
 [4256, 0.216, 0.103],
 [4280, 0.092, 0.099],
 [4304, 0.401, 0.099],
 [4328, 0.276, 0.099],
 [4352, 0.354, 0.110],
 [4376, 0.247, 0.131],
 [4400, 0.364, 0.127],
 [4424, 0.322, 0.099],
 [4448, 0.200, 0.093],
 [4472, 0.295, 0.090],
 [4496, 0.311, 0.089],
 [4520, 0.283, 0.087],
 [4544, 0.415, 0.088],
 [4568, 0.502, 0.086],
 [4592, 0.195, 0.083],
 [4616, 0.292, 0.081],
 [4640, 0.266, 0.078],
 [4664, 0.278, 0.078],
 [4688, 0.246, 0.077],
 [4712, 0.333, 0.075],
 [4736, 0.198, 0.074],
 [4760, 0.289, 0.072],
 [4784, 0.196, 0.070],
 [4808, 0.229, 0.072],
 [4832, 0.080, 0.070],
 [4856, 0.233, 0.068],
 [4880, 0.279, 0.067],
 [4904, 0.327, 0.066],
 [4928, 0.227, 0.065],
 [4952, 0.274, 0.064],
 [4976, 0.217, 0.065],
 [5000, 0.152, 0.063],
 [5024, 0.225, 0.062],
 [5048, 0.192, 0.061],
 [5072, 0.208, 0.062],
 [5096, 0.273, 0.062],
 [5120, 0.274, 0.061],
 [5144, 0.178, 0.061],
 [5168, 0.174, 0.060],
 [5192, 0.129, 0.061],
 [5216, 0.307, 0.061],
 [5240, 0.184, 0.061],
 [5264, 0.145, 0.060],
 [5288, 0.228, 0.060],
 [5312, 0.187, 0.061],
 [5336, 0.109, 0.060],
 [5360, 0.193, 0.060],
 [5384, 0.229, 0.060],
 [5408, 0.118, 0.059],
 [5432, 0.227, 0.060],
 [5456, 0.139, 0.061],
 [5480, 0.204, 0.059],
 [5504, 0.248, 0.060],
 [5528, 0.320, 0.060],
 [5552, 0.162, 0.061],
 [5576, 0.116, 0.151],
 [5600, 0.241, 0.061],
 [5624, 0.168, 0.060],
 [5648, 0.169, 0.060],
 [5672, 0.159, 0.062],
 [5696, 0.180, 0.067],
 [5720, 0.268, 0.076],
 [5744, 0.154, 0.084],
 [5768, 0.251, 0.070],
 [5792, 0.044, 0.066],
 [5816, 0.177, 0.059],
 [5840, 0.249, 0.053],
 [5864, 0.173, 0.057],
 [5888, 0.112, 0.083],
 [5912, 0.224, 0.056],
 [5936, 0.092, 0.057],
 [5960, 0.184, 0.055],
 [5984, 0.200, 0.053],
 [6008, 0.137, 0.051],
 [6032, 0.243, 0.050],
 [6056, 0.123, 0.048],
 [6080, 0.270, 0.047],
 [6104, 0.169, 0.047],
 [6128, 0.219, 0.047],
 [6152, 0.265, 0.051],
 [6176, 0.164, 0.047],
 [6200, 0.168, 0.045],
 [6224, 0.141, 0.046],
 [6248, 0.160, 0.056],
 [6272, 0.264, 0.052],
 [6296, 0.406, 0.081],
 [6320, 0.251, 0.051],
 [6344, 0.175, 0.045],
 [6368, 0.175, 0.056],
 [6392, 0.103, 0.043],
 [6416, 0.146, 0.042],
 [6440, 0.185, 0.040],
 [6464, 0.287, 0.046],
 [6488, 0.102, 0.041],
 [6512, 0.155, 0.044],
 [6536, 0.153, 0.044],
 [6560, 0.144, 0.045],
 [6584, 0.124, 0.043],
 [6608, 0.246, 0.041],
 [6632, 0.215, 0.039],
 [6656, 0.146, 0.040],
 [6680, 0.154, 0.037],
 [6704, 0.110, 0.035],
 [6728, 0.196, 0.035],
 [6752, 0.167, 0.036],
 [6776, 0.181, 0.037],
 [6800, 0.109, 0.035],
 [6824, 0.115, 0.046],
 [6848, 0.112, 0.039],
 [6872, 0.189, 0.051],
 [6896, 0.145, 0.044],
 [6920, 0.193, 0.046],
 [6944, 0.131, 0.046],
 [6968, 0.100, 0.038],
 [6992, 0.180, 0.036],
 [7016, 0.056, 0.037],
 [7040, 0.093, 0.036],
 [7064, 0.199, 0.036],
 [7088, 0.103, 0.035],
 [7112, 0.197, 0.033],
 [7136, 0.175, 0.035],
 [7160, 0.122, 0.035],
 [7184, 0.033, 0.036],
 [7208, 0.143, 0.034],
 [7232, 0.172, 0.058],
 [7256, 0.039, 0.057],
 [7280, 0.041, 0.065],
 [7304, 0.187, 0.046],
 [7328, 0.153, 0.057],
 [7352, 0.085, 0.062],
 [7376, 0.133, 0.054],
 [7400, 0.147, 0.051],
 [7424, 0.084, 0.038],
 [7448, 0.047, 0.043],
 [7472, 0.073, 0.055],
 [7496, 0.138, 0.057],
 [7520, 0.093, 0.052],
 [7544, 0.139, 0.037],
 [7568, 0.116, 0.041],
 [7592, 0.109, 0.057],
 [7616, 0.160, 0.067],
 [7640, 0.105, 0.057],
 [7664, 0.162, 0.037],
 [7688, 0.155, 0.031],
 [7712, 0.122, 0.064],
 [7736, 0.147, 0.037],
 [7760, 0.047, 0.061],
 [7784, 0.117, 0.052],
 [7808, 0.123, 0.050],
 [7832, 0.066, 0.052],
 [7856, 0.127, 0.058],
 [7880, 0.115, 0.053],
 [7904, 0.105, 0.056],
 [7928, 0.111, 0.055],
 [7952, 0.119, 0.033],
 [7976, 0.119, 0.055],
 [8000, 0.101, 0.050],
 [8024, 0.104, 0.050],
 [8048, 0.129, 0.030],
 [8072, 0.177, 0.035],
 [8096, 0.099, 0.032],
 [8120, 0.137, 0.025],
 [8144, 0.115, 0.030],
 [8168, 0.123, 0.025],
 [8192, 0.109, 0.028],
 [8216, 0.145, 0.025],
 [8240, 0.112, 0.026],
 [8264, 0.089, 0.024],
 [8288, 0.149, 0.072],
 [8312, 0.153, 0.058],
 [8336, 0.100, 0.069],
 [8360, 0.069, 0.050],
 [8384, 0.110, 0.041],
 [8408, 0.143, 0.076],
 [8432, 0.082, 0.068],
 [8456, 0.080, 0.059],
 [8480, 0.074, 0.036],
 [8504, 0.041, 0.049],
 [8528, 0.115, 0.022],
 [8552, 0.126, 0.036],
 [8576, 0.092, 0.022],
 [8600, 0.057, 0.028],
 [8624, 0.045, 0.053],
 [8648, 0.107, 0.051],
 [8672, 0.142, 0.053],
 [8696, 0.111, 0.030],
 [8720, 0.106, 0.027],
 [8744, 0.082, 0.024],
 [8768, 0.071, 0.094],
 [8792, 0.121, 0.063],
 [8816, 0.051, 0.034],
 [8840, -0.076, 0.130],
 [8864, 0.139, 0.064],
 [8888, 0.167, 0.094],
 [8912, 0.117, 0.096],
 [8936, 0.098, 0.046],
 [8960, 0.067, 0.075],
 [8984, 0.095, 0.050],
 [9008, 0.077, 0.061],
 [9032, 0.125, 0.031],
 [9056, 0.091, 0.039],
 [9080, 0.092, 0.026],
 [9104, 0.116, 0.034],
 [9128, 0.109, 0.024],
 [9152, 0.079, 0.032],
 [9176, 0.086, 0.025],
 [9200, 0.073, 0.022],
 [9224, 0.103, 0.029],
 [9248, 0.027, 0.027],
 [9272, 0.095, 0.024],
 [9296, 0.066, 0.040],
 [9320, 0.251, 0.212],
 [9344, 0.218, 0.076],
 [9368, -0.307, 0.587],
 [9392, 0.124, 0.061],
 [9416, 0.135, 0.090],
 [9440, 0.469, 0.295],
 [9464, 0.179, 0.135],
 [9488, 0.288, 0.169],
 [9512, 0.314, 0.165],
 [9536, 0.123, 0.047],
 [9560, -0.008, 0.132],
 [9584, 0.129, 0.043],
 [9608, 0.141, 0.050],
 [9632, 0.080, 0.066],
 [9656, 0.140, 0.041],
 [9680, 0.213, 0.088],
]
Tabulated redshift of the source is 1.54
